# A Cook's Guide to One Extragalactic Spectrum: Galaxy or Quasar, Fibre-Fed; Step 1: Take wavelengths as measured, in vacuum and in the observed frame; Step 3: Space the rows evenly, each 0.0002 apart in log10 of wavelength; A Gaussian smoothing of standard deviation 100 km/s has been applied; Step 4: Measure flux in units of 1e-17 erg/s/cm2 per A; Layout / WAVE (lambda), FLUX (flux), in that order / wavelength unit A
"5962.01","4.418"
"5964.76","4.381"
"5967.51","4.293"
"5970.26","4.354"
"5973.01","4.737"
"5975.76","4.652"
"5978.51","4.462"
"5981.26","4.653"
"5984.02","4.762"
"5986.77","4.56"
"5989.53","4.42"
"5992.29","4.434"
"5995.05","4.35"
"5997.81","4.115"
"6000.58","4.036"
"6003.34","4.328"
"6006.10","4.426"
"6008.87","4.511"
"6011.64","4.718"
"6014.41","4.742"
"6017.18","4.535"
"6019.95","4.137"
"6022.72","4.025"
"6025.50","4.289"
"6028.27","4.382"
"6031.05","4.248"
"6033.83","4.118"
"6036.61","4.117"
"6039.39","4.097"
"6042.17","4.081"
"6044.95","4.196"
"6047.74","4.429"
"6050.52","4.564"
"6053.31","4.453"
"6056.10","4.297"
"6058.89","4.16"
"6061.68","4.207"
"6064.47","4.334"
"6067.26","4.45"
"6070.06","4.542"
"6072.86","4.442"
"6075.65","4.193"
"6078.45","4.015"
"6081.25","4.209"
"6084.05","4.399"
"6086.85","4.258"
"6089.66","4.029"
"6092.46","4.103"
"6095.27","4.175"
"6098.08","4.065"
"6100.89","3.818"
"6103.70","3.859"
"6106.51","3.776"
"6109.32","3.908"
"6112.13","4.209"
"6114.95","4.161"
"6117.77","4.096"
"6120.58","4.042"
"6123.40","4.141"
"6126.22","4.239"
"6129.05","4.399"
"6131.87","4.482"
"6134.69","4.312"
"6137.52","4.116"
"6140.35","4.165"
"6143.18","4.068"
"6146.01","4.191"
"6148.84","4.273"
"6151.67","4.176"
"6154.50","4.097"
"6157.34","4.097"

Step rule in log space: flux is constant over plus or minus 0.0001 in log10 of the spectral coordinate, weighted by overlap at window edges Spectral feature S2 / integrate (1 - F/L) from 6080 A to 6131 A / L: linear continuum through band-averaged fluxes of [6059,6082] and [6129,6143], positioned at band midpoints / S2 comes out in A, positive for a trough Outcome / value 2.02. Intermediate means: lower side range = 4.29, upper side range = 4.26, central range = 4.11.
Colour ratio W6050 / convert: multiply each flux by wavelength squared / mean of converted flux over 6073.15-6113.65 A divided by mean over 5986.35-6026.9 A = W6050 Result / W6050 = 0.96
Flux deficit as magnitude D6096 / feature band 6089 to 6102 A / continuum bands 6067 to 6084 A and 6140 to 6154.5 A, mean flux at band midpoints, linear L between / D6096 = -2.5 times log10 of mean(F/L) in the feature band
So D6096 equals 0.059 mag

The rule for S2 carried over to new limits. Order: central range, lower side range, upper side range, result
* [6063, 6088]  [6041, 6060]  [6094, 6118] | -0.8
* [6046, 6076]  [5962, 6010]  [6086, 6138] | -0.9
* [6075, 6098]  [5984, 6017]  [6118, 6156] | 0.7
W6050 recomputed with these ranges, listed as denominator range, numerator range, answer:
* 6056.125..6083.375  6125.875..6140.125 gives 1.02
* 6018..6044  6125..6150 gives 1.05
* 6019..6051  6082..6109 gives 0.98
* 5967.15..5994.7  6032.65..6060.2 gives 0.96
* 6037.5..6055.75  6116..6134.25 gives 1.01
